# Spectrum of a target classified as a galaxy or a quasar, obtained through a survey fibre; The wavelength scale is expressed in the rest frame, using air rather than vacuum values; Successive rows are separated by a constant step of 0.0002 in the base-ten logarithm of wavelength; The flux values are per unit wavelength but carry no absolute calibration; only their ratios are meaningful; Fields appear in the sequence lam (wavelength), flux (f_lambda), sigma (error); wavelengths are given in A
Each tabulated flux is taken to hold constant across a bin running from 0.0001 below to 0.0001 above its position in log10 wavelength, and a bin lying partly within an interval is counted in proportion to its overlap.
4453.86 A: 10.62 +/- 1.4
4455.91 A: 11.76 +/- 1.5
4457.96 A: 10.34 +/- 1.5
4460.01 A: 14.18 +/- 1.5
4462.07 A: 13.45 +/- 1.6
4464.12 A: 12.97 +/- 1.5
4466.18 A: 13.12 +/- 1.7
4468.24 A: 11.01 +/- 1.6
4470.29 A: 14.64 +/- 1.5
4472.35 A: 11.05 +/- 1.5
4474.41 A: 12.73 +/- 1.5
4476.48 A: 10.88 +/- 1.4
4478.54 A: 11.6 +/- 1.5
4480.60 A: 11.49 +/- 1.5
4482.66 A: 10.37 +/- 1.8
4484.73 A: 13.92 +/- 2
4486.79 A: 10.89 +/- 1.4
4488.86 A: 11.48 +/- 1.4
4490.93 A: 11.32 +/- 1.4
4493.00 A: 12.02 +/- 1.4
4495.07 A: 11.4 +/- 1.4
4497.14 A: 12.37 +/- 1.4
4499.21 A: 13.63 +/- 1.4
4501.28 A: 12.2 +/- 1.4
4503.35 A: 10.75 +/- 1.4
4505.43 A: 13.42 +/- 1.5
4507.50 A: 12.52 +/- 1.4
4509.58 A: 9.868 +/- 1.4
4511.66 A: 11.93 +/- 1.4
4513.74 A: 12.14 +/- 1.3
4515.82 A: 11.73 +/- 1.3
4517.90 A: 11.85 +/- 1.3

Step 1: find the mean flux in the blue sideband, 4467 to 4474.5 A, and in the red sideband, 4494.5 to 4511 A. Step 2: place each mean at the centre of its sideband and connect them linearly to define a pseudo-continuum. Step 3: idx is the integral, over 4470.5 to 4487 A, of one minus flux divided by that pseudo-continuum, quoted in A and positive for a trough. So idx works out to 0.6 A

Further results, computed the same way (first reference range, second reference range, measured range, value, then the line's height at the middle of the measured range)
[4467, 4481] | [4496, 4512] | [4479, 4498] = 0.5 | 12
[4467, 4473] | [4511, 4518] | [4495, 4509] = -0.3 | 12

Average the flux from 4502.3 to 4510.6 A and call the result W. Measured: 11.6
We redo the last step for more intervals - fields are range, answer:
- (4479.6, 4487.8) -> 11.7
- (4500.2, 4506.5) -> 12.1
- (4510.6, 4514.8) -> 12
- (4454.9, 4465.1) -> 12.5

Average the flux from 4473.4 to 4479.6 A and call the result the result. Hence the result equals 11.7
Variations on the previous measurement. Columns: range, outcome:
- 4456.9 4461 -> 12.3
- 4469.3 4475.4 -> 12.8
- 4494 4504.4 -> 12.1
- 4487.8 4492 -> 11.4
